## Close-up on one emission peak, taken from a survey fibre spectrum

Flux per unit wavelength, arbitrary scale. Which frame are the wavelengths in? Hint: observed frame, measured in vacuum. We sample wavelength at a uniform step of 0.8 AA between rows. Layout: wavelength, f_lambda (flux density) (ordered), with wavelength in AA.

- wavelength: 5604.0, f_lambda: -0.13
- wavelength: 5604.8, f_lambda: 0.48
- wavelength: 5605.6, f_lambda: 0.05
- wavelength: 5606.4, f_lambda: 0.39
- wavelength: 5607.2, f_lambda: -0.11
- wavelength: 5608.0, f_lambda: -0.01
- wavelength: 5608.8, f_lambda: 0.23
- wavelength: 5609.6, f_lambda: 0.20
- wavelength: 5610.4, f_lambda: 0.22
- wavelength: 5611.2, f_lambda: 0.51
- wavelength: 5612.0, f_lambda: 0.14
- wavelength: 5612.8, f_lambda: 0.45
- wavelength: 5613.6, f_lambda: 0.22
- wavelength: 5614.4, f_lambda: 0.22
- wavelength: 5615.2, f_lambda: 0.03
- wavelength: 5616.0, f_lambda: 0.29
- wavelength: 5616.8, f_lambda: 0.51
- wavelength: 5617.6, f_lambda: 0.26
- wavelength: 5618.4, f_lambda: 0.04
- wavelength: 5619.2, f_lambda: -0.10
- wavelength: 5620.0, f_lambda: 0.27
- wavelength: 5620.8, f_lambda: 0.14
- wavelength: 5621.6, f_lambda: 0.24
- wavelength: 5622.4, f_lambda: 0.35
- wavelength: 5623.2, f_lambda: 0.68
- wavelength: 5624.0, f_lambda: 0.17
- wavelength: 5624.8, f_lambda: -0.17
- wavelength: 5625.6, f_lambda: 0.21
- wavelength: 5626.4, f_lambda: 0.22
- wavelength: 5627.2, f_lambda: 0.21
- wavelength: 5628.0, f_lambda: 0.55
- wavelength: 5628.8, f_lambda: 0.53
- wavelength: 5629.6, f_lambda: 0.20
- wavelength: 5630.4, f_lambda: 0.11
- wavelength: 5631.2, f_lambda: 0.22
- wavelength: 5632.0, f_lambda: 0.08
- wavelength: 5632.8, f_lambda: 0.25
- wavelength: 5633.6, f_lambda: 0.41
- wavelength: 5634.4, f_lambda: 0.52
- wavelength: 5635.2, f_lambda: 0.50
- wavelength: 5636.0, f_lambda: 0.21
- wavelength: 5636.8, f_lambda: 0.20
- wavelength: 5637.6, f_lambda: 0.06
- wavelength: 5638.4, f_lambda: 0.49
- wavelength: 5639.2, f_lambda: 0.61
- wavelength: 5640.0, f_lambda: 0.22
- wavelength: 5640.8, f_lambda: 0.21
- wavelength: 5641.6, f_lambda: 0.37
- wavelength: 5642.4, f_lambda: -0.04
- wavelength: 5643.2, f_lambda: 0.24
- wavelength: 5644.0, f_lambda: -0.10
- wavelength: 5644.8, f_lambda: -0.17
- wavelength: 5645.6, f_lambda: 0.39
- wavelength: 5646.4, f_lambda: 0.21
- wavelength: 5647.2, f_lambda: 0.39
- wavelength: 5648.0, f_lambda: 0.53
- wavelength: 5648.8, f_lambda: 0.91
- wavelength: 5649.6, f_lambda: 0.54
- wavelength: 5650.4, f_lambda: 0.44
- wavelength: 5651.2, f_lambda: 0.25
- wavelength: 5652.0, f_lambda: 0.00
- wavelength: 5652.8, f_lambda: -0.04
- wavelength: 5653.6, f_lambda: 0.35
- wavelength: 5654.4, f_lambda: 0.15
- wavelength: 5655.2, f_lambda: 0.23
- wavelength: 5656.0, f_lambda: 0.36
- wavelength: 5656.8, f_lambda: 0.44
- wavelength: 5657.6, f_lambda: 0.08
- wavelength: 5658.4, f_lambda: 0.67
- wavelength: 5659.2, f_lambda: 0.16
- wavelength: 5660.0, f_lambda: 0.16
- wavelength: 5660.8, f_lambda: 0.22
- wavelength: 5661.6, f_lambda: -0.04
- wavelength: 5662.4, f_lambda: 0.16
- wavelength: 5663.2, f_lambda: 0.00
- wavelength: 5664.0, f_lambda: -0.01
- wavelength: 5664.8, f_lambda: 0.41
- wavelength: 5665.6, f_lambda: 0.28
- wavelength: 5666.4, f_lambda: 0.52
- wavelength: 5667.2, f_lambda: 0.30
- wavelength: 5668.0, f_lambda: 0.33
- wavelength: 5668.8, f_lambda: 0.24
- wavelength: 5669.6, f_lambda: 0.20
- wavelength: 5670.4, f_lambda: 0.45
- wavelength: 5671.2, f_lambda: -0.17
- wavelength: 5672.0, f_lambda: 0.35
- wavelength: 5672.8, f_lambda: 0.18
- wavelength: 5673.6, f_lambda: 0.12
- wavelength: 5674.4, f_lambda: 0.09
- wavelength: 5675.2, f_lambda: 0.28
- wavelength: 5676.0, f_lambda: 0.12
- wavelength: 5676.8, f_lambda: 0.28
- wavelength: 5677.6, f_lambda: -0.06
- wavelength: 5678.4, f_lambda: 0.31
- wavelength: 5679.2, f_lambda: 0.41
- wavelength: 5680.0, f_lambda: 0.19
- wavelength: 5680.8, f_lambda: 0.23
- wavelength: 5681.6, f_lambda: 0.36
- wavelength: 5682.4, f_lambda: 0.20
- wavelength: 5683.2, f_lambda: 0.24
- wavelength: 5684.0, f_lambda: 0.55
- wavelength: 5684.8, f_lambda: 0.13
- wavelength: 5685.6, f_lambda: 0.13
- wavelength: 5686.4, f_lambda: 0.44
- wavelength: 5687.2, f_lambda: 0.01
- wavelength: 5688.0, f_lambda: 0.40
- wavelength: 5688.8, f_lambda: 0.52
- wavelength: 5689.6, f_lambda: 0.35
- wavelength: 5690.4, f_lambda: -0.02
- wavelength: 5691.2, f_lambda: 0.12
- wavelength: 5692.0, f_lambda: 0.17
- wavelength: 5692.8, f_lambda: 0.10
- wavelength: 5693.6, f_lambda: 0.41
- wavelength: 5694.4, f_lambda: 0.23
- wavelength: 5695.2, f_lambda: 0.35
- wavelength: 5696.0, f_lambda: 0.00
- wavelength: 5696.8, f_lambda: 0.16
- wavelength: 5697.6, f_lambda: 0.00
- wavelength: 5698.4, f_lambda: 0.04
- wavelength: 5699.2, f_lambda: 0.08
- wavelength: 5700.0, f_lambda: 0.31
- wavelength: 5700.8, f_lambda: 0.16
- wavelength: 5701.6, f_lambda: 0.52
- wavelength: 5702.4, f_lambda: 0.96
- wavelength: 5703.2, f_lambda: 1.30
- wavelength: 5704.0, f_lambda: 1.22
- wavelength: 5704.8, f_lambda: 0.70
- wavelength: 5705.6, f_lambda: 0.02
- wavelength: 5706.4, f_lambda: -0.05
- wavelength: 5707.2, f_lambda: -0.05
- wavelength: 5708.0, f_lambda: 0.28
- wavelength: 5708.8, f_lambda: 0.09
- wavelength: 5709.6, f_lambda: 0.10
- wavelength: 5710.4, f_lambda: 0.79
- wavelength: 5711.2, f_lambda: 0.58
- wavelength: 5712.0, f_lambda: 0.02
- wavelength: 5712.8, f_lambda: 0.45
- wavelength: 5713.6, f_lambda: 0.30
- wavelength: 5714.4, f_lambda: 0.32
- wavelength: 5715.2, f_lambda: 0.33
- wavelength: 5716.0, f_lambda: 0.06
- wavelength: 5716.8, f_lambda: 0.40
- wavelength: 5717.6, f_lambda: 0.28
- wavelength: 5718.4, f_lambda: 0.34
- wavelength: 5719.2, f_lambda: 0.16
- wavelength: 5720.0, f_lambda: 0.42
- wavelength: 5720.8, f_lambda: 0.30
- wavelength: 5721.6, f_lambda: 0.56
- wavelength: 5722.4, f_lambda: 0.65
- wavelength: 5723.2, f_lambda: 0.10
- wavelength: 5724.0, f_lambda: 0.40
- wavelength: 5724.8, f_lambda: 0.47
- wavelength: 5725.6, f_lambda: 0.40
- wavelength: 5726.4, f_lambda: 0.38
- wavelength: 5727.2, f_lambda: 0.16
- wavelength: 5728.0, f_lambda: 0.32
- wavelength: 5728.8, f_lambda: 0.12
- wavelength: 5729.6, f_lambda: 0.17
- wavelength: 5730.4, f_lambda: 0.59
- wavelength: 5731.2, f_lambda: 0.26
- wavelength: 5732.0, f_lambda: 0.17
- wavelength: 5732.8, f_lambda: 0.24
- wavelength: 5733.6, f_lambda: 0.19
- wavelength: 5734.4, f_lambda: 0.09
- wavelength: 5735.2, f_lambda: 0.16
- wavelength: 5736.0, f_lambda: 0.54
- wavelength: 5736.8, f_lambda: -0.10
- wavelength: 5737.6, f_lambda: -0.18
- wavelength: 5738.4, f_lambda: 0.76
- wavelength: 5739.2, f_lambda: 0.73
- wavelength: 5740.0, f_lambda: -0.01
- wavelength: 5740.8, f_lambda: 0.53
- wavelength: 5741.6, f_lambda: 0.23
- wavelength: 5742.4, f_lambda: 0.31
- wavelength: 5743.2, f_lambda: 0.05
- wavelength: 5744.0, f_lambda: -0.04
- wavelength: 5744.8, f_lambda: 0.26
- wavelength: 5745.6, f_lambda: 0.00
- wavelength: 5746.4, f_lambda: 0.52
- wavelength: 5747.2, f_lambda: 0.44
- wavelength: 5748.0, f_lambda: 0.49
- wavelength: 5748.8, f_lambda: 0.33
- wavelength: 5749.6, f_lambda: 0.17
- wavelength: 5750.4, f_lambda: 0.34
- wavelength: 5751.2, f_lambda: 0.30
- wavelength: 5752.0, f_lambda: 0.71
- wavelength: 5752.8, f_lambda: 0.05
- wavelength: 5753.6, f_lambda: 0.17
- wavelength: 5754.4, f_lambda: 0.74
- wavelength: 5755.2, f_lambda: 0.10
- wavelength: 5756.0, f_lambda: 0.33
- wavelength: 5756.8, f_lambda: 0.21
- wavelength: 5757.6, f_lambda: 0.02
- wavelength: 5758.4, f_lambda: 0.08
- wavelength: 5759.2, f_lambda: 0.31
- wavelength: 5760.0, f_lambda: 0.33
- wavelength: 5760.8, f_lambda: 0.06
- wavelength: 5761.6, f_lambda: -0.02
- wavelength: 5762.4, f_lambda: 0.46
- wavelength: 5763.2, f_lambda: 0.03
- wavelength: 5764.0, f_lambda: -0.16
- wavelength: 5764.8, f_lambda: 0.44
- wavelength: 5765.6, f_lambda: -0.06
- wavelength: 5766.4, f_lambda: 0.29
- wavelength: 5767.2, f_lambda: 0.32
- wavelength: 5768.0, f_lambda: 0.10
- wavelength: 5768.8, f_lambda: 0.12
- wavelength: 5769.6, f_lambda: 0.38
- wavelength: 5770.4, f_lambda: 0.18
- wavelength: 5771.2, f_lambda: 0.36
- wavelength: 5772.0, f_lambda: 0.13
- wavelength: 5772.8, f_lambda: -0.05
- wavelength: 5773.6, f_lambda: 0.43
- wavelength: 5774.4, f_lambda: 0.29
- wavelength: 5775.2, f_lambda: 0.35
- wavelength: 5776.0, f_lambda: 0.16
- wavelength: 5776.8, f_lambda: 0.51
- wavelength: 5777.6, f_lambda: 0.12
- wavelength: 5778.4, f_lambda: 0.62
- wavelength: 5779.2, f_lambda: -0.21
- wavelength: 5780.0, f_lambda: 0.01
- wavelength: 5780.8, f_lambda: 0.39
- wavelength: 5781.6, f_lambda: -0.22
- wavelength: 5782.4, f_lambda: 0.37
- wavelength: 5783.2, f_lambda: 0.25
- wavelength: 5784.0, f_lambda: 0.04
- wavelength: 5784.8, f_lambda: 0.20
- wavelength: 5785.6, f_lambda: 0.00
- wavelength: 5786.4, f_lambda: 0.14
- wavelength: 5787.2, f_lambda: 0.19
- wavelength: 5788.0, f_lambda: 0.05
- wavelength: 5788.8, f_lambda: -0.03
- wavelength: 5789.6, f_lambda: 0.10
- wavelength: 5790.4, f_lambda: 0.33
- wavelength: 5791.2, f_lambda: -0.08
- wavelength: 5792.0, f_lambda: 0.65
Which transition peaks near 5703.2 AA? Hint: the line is [O III] 5007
